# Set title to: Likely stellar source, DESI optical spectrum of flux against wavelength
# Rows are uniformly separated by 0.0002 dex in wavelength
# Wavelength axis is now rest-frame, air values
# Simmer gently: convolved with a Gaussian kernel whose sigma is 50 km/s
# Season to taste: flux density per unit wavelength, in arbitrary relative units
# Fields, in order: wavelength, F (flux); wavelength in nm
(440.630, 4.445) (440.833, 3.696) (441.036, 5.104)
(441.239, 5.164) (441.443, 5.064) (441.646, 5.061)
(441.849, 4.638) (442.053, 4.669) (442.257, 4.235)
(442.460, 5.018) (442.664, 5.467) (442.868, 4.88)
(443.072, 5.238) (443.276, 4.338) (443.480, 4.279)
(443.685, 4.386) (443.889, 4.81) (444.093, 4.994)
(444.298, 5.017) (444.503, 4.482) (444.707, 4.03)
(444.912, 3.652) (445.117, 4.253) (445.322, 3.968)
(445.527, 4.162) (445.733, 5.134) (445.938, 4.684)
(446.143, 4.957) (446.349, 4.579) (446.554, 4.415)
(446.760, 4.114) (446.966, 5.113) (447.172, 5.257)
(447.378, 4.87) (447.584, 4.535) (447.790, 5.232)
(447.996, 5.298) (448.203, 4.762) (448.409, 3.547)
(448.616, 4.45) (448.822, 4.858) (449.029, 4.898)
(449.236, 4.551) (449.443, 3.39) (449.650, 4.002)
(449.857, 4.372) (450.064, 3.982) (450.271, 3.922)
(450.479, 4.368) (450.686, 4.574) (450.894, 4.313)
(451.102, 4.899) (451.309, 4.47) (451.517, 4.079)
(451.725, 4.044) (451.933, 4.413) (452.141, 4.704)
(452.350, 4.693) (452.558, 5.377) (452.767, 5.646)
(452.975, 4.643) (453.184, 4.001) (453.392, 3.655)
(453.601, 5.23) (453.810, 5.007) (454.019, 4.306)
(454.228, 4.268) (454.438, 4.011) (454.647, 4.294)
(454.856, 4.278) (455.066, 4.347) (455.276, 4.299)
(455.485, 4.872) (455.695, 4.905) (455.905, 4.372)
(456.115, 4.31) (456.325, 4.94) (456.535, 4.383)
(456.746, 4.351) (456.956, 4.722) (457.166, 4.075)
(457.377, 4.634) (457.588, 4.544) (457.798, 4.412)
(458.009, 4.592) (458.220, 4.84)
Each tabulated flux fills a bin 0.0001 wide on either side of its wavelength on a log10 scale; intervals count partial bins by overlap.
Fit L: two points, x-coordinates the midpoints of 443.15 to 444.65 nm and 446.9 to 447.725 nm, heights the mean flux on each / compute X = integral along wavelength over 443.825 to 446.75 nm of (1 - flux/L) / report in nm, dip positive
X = 0.16 nm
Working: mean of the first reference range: 4.61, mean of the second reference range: 4.95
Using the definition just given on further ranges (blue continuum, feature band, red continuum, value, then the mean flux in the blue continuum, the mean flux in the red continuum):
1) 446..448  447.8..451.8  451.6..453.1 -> 0.34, 4.81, 4.77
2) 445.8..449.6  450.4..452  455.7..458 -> 0.07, 4.63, 4.5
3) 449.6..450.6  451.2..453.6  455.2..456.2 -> -0.13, 4.15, 4.57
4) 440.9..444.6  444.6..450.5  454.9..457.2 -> 0.31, 4.81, 4.51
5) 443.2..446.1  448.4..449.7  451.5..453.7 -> 0.07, 4.45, 4.61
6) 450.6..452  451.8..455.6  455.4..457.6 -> -0.07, 4.4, 4.55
